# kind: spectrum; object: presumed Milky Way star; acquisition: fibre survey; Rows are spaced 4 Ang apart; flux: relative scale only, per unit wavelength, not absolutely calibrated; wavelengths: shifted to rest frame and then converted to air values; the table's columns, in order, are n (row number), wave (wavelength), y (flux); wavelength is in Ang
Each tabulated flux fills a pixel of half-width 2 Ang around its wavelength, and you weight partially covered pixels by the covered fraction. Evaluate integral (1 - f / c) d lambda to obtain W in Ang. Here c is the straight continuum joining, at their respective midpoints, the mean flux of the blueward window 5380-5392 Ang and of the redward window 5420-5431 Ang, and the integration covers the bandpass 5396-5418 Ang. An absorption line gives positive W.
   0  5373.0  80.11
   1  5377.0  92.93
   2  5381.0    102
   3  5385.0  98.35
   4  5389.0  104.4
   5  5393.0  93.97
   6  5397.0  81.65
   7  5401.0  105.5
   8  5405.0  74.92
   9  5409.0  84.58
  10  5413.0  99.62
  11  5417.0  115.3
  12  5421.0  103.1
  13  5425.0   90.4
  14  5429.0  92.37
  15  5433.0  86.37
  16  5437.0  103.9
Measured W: 1.0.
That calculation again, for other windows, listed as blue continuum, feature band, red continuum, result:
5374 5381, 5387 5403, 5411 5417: 0.4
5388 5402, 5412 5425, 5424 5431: -1.6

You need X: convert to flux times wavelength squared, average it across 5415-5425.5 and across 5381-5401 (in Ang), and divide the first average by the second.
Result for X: 1.10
